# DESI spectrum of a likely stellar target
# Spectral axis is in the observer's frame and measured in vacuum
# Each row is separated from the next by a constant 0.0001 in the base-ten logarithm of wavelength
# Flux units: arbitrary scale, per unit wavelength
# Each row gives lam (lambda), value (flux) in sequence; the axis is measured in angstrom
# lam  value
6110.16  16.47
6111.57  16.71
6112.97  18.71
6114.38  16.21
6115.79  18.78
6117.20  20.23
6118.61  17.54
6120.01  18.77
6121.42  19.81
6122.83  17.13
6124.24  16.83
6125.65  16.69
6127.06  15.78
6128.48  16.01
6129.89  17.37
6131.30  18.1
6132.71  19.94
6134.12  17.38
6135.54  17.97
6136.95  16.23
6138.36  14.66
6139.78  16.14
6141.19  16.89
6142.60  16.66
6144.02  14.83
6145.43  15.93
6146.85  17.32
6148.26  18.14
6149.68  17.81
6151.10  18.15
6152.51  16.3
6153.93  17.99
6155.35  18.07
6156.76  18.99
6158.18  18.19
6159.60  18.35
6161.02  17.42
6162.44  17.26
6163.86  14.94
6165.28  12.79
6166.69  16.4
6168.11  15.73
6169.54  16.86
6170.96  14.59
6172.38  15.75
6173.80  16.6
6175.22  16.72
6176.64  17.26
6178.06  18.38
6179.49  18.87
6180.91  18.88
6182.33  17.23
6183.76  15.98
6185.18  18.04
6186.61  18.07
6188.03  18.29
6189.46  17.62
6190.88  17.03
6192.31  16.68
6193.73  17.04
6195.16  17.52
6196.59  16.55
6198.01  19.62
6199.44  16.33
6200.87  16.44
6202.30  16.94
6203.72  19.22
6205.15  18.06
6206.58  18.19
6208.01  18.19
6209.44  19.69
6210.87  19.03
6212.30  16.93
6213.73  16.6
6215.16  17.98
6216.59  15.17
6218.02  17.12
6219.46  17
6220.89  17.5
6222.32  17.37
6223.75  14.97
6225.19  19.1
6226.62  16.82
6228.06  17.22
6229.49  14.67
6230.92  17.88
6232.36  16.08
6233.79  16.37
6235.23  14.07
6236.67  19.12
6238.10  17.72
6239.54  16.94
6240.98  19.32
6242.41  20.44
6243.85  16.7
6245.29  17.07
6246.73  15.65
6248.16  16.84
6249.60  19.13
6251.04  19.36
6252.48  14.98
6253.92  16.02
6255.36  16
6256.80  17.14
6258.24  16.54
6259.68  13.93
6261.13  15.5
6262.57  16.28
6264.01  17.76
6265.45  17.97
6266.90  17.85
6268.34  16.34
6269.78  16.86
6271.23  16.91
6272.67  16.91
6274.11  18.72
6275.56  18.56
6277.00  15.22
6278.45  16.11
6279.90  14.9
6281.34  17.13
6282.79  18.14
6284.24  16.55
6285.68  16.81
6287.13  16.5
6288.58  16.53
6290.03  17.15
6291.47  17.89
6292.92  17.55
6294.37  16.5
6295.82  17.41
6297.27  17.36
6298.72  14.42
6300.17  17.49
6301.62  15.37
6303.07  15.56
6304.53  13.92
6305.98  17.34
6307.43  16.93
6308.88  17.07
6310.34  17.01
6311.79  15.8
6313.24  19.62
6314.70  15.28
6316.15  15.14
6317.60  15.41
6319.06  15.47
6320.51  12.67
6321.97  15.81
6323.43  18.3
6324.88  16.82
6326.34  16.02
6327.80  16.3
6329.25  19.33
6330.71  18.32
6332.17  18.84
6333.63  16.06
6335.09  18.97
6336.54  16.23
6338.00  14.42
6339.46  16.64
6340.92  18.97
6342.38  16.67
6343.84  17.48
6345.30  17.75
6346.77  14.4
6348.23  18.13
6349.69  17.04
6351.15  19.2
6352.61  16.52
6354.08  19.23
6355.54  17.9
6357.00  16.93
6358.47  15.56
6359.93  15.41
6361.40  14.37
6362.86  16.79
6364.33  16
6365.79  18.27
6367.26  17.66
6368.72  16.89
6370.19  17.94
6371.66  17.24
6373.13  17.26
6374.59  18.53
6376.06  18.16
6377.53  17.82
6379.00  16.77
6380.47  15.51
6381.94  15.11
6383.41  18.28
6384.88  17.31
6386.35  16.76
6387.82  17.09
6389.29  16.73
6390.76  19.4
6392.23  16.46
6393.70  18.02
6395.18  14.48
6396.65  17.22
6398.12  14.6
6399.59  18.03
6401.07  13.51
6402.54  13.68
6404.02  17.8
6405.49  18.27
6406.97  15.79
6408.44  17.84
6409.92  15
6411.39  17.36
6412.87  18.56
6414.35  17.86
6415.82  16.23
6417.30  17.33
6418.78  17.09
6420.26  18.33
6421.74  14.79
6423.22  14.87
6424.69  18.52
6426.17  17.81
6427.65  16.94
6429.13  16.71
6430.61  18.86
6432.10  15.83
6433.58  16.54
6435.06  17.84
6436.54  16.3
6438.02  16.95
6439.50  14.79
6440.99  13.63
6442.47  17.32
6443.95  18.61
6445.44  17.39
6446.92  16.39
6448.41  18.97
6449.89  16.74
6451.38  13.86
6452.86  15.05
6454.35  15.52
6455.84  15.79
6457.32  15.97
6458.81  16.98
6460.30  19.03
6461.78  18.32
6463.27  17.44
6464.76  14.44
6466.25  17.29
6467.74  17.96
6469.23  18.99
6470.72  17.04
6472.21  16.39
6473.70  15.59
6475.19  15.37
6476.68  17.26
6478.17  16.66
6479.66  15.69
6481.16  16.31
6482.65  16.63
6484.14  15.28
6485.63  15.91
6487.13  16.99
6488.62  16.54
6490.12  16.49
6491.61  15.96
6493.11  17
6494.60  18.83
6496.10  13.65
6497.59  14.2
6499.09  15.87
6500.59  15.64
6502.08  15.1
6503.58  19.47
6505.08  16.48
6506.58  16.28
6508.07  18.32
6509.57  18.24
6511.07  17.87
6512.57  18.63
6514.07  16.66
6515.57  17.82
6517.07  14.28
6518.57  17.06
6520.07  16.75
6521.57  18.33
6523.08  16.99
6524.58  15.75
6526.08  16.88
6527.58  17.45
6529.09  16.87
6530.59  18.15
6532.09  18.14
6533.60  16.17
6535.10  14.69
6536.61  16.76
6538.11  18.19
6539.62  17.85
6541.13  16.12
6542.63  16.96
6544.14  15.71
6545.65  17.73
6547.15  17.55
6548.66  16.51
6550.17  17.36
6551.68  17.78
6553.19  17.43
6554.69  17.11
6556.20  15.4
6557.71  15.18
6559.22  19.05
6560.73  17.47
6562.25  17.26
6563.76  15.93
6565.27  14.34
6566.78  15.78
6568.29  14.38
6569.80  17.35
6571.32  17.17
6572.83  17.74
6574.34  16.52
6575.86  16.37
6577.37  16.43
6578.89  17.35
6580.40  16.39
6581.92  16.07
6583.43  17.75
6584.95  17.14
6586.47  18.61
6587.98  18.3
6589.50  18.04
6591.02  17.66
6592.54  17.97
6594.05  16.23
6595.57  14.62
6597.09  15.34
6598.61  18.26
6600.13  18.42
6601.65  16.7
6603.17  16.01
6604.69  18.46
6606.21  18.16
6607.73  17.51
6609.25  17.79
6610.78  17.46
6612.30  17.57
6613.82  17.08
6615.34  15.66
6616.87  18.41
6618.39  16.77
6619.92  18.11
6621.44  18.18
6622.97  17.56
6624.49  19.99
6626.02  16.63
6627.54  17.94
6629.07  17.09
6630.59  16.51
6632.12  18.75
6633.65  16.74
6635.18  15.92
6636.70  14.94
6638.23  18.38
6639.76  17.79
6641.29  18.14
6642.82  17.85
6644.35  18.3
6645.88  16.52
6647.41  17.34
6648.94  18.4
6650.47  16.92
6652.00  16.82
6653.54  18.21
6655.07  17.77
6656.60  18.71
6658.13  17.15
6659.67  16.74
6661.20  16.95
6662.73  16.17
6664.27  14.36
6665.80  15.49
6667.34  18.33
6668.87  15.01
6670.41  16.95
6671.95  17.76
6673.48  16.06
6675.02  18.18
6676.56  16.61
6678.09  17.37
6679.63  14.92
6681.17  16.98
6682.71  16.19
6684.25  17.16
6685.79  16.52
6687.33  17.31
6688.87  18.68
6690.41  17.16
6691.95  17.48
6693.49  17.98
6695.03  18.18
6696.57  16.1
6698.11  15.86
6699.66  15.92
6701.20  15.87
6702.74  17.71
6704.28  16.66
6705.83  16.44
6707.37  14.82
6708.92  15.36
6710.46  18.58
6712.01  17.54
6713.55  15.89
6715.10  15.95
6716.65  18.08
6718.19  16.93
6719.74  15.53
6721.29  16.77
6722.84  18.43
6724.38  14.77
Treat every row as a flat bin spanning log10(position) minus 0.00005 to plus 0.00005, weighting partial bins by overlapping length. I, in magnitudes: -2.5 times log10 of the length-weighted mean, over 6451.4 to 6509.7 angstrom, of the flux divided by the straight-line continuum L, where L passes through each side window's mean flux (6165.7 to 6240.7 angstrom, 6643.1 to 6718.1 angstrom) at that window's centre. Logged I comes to 0.033 mag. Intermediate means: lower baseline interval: 17.2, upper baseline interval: 16.9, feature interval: 16.5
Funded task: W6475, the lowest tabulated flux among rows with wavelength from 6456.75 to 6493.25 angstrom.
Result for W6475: 14.44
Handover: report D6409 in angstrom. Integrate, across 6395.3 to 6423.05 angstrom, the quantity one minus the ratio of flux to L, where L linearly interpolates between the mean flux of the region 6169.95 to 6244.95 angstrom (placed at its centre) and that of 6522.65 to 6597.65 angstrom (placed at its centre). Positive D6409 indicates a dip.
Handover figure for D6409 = 0.83 angstrom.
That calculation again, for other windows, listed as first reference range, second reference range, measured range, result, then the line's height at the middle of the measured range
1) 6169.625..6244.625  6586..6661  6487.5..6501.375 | 1.1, 17.4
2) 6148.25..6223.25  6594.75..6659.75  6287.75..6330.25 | 2.1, 17.3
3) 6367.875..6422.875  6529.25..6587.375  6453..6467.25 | 0.1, 16.9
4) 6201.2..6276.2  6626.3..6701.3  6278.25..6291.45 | 0.3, 17.2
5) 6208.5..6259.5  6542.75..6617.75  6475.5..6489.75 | 0.6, 17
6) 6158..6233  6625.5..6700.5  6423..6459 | 1.1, 17.1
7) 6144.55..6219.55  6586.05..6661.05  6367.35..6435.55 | 1.6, 17.4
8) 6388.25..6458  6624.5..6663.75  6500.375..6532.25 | -0.4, 16.9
